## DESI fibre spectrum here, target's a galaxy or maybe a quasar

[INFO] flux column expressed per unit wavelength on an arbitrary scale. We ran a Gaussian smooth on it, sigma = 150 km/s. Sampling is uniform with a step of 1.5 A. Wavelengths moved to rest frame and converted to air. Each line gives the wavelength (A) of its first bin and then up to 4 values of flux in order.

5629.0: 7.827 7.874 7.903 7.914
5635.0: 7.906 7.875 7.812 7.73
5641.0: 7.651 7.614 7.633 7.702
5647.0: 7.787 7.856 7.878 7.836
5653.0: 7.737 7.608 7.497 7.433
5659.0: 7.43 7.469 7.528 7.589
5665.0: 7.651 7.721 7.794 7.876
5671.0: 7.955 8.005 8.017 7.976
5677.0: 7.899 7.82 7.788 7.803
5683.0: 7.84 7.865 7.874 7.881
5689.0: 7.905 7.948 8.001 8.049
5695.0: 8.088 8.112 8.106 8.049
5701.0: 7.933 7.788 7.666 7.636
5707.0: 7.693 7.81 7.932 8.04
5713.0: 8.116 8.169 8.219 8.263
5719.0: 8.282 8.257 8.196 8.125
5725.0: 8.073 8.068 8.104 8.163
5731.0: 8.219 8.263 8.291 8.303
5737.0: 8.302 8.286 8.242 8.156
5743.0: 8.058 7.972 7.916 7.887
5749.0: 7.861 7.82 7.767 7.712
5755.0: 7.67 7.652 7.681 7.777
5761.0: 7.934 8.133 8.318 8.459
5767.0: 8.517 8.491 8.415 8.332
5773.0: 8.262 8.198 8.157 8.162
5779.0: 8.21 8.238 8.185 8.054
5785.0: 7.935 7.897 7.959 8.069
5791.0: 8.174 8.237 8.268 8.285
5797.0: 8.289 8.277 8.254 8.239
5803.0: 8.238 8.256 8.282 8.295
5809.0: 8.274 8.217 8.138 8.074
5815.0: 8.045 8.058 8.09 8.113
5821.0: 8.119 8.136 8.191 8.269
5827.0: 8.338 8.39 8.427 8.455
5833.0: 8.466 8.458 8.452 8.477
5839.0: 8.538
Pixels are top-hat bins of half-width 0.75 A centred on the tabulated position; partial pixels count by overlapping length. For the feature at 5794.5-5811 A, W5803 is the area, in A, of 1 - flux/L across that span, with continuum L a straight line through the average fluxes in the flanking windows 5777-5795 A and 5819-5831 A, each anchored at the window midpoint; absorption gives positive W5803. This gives -0.2 A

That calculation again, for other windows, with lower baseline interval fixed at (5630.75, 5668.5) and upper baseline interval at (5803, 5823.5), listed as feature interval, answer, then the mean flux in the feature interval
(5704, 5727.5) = -0.5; 8.05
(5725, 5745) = -0.6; 8.19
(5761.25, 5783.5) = -0.6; 8.28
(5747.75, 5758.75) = 0.3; 7.74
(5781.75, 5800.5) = -0.1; 8.14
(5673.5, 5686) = -0.1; 7.87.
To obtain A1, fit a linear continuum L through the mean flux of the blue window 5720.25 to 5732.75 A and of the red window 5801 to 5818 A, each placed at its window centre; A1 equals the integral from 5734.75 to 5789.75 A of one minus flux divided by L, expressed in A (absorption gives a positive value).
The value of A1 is 0.59 A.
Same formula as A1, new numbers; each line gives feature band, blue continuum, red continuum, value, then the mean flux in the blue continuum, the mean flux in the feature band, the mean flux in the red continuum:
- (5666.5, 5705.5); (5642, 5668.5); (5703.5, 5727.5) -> -0.3 A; 7.65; 7.91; 8.04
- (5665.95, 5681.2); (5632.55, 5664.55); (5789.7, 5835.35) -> -0.2 A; 7.69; 7.88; 8.24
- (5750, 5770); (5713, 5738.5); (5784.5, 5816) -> 0.4 A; 8.21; 8.01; 8.18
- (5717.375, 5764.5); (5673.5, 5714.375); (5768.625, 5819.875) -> -0.1 A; 7.92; 8.05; 8.19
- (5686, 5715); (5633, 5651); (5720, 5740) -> 0.4 A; 7.78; 7.94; 8.2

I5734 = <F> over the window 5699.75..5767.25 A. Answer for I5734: 8.03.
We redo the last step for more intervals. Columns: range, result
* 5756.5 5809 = 8.18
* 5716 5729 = 8.17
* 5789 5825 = 8.19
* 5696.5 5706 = 7.89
